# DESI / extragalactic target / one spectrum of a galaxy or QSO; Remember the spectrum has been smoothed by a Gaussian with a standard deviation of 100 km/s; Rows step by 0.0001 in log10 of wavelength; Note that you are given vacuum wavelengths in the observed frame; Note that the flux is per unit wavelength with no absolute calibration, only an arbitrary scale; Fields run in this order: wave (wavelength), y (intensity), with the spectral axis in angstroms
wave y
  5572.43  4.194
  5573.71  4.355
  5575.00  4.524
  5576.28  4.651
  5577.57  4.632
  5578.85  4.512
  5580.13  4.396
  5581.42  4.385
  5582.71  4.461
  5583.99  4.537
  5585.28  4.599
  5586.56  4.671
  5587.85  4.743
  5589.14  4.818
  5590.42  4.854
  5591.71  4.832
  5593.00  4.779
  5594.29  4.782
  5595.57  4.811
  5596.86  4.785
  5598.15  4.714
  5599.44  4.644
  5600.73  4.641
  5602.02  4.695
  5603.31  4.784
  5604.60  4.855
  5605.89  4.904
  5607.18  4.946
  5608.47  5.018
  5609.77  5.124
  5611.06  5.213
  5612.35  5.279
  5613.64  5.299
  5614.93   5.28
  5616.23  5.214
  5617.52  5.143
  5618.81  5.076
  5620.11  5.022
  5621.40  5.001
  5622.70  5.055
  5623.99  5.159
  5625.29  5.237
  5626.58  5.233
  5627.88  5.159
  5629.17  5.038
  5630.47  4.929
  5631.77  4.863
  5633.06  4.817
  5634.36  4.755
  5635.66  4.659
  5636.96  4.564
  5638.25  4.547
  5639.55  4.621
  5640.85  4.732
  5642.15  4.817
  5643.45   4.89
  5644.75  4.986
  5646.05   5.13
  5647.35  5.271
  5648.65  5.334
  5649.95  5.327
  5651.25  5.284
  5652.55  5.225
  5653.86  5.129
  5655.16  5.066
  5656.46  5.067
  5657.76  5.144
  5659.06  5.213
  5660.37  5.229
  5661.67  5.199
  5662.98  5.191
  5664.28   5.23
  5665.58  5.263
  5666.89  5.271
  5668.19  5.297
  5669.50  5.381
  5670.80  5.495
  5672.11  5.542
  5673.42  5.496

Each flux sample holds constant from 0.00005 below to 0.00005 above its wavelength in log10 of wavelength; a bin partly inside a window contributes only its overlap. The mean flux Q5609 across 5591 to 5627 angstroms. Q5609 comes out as 4.98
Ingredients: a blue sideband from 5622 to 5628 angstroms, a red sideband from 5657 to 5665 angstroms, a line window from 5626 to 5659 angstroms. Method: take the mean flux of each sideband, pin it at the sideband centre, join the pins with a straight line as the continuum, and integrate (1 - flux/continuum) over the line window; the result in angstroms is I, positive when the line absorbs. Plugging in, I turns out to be 1.2 angstroms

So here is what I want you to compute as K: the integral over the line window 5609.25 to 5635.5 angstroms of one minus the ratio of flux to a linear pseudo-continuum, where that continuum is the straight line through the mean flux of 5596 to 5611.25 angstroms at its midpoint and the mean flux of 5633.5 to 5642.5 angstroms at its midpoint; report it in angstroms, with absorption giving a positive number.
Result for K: -1.9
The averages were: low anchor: 4.85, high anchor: 4.67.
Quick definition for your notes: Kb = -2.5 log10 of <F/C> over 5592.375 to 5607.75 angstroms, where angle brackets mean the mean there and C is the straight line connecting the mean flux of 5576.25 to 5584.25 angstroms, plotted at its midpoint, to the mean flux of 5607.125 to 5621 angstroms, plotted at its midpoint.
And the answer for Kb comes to 0.023 mag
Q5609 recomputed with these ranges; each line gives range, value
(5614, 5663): 5.04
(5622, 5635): 5.02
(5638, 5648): 4.89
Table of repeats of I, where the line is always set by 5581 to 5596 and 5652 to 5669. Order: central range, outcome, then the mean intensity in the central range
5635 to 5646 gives 0.7 angstroms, 4.75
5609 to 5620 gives -0.7 angstroms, 5.19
